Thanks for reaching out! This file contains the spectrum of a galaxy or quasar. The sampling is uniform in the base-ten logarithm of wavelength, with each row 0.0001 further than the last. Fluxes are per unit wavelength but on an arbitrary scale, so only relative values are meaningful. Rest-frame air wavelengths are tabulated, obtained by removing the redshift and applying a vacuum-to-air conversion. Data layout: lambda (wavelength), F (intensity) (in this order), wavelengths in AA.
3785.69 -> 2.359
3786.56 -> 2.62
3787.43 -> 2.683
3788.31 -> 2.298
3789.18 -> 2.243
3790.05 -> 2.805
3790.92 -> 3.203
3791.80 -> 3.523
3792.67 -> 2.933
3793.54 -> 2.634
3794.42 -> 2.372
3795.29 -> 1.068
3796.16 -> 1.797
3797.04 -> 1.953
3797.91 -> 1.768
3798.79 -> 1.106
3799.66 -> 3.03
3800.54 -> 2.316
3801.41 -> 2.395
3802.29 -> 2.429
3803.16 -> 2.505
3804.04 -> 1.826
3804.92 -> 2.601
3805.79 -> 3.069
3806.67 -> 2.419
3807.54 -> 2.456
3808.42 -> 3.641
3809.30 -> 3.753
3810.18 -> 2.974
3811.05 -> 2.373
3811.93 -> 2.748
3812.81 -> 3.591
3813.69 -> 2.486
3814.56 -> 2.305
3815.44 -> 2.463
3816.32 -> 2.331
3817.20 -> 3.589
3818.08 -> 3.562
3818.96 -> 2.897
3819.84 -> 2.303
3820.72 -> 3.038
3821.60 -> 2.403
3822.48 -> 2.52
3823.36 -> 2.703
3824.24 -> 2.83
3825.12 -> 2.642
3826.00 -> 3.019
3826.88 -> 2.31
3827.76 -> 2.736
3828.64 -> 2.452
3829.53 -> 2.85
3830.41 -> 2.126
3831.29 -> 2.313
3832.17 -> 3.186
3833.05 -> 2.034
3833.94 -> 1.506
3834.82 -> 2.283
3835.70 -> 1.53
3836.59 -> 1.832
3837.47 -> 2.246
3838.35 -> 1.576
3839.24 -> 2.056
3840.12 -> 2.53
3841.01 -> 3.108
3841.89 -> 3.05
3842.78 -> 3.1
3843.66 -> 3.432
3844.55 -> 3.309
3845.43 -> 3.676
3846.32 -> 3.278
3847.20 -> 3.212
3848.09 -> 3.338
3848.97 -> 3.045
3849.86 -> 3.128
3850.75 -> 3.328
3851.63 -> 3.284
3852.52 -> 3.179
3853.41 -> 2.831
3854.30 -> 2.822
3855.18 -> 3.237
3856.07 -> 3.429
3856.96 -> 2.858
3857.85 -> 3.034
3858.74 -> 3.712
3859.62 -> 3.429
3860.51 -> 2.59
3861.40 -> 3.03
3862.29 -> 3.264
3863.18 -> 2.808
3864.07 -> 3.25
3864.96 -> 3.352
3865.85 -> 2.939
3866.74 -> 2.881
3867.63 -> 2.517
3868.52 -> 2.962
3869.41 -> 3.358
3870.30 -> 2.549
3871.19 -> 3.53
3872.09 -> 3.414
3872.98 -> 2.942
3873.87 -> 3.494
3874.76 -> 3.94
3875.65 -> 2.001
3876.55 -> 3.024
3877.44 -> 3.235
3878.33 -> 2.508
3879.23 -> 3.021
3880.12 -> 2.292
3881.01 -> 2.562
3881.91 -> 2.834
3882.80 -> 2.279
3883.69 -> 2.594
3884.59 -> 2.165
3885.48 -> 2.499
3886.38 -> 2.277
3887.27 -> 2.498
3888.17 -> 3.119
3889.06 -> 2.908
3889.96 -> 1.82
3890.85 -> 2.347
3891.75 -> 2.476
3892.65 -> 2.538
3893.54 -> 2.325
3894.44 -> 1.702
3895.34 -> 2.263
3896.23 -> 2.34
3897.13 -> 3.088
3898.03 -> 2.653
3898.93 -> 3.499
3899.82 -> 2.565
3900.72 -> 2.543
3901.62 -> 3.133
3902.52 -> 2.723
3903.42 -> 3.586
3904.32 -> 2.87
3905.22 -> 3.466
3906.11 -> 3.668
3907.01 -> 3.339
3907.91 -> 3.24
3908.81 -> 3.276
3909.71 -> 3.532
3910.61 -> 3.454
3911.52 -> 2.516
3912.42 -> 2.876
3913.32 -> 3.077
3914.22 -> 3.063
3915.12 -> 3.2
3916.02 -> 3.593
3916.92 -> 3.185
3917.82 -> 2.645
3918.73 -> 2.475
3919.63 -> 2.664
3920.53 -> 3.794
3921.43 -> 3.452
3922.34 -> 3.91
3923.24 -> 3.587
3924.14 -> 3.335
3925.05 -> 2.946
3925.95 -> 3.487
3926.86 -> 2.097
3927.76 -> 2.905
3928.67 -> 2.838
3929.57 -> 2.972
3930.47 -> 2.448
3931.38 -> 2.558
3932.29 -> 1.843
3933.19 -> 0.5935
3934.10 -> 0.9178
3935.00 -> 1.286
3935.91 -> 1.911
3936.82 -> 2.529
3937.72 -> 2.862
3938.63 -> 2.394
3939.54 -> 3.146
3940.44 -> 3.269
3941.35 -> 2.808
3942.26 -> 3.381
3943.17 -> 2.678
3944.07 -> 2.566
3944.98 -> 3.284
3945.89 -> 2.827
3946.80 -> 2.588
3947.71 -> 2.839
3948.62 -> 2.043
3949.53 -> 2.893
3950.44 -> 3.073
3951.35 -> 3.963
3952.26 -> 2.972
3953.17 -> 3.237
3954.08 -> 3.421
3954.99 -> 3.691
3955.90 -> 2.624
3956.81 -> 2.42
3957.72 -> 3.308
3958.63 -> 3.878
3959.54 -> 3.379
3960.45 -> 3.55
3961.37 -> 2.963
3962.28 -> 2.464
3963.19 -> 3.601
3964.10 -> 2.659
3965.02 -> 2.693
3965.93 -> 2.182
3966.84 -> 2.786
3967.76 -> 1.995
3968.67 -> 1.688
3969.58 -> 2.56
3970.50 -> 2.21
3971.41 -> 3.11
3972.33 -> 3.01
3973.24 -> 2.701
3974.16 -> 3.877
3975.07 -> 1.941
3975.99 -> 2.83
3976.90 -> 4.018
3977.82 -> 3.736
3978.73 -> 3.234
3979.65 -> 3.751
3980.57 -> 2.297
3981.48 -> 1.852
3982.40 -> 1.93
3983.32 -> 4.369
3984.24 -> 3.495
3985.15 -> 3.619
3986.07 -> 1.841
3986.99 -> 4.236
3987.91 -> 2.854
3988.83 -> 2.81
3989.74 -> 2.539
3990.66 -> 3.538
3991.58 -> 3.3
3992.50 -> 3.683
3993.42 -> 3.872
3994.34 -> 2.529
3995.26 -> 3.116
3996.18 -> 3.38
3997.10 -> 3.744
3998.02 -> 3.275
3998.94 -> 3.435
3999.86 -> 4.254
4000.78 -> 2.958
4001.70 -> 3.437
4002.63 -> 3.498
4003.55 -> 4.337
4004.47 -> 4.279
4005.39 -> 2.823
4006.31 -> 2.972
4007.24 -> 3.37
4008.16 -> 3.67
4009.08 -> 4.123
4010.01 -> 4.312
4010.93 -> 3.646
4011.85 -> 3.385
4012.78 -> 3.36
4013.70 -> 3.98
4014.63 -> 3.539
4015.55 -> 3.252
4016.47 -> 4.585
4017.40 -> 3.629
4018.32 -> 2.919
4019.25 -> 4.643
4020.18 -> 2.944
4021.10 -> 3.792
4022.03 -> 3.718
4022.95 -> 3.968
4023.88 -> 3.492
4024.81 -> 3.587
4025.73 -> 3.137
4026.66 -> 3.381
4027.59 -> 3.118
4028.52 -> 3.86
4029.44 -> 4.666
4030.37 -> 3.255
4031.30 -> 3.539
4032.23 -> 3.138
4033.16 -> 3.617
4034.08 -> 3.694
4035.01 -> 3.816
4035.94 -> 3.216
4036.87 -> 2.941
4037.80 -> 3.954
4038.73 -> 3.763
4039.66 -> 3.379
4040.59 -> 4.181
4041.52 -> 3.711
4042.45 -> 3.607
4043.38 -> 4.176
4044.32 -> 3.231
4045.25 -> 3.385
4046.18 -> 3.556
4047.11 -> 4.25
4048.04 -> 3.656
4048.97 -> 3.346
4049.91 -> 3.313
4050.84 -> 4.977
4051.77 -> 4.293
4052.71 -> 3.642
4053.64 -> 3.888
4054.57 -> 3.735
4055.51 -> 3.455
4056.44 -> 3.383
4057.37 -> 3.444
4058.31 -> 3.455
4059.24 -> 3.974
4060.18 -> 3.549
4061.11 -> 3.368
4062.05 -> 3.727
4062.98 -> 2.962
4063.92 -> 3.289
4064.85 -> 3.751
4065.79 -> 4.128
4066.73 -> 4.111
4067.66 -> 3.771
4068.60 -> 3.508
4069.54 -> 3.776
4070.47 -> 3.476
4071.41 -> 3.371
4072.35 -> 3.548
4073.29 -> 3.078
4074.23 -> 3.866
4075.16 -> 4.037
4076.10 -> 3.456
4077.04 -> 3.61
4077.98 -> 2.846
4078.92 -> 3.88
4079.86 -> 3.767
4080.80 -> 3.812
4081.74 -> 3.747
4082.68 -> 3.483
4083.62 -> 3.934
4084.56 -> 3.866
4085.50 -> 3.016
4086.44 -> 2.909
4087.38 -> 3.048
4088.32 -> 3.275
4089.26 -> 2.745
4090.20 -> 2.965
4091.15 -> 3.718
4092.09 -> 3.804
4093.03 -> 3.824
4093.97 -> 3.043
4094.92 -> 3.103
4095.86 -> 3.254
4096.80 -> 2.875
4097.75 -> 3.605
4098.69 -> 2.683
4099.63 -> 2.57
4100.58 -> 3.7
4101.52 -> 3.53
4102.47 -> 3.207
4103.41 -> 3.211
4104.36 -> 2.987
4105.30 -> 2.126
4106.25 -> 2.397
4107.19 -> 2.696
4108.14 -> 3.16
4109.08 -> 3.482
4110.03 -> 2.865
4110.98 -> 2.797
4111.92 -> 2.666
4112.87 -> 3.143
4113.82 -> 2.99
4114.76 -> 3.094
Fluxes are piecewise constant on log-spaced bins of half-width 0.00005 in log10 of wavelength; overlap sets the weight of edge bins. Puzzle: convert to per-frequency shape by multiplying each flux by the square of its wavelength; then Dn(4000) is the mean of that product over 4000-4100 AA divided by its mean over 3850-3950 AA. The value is 1.3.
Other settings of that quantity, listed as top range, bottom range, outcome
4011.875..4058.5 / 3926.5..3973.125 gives 1.41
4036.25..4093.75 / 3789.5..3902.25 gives 1.47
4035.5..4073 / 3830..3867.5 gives 1.42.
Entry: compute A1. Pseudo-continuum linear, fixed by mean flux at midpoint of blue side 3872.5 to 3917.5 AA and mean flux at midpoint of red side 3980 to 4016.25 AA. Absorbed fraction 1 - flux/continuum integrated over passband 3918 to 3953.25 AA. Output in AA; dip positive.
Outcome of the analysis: 3.5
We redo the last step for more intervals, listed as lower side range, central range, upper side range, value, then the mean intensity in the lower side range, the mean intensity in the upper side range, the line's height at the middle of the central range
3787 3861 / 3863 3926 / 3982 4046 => 1.6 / 2.7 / 3.52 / 3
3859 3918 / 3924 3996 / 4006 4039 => 9.3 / 2.89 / 3.61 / 3.28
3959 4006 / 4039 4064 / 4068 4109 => -3.3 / 3.1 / 3.32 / 3.24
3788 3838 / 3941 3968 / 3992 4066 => 2.3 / 2.53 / 3.62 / 3.24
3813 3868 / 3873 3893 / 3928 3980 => 1.0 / 2.81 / 2.79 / 2.8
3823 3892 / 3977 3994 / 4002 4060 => 1.3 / 2.81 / 3.66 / 3.44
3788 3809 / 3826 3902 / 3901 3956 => -3.0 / 2.44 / 2.91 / 2.68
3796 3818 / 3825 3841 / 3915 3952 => 1.9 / 2.58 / 2.77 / 2.62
